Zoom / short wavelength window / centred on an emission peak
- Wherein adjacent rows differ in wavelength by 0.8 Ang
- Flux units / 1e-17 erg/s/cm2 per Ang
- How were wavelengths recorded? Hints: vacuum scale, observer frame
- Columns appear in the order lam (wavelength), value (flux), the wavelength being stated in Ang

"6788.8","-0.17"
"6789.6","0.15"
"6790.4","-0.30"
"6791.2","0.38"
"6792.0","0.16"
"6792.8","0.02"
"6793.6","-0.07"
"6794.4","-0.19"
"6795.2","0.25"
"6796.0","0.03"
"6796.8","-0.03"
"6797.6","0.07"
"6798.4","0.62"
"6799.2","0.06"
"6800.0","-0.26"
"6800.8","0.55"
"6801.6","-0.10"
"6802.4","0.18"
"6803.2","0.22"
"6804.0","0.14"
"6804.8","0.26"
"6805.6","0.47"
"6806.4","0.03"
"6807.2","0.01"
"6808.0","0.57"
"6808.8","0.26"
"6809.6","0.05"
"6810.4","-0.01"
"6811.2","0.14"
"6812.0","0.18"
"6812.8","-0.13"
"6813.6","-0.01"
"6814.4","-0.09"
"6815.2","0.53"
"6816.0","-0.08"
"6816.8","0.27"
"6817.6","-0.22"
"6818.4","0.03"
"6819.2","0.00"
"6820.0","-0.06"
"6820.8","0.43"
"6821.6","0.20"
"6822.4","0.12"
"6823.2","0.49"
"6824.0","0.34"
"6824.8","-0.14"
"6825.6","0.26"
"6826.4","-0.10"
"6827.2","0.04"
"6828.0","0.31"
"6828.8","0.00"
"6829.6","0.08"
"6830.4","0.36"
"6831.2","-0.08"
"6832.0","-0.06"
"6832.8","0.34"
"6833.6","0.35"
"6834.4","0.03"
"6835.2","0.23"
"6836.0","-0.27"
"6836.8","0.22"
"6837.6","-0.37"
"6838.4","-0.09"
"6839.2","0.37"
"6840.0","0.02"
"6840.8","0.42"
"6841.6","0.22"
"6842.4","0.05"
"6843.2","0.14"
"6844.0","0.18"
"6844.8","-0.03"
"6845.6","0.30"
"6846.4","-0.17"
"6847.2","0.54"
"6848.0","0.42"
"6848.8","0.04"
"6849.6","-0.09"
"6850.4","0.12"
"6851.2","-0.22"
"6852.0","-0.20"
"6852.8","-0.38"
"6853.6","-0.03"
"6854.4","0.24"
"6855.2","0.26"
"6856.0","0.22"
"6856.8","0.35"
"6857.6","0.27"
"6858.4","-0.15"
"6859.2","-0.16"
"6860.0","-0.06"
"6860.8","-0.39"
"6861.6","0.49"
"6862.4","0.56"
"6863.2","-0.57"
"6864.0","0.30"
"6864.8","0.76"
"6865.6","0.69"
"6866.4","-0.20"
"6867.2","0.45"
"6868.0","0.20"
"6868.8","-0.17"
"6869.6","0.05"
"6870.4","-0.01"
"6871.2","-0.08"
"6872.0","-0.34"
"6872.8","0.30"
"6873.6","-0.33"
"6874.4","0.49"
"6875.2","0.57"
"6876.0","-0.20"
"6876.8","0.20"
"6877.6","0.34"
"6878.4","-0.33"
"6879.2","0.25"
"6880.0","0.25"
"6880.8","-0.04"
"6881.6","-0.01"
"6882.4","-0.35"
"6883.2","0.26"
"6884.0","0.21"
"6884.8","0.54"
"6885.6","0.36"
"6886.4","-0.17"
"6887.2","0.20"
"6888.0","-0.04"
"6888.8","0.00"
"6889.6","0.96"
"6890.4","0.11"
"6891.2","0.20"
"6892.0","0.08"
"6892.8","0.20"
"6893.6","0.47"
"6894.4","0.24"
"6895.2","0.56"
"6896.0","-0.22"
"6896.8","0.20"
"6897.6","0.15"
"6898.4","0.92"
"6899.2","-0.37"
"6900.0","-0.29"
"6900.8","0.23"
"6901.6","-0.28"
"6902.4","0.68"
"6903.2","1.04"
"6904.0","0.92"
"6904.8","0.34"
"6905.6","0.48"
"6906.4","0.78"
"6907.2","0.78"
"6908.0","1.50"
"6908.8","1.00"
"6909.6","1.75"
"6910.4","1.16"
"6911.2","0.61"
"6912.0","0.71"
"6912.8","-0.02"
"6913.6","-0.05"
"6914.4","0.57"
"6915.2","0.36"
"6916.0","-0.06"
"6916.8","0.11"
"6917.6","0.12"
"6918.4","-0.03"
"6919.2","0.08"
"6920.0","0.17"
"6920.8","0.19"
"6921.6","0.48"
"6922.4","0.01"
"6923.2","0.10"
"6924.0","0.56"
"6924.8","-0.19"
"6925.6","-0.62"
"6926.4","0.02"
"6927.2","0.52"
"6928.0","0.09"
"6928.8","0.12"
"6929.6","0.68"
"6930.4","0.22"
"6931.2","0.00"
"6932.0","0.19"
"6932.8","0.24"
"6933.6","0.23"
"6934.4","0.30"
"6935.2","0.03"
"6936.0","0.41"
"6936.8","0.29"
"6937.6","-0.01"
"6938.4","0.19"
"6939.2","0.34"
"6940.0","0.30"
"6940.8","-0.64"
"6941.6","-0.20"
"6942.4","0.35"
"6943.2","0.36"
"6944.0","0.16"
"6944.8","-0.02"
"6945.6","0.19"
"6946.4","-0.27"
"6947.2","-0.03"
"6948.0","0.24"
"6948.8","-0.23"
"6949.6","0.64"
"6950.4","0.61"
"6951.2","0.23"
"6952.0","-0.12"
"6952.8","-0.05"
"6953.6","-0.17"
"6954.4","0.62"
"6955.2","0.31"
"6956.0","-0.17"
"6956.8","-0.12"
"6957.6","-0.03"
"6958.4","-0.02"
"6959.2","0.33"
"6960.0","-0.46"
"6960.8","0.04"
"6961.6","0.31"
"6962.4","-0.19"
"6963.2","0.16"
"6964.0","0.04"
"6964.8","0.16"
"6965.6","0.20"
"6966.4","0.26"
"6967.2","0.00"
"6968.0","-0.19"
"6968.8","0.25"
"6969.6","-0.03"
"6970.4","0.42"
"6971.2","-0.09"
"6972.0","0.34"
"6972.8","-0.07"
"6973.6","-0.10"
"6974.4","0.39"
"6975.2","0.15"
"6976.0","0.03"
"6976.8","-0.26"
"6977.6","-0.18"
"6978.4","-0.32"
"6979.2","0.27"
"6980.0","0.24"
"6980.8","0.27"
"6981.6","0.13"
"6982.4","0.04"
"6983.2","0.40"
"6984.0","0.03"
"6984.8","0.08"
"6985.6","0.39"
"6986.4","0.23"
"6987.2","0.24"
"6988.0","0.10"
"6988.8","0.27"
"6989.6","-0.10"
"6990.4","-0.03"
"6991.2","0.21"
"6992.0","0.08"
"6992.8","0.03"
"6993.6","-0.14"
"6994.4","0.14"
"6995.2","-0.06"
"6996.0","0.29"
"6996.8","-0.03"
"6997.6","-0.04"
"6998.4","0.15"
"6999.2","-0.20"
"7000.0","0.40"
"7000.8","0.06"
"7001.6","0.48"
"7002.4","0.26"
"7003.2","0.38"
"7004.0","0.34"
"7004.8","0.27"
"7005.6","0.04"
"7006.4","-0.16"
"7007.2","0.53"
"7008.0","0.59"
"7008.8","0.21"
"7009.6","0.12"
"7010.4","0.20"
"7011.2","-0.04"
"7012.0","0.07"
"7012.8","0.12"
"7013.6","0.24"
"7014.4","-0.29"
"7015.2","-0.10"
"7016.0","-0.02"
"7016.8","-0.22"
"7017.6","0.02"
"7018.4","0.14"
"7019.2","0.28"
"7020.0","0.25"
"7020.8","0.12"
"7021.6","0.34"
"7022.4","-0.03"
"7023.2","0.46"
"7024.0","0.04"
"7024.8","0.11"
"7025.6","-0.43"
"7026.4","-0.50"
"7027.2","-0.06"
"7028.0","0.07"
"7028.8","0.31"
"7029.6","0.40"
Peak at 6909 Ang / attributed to [O II] 3727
